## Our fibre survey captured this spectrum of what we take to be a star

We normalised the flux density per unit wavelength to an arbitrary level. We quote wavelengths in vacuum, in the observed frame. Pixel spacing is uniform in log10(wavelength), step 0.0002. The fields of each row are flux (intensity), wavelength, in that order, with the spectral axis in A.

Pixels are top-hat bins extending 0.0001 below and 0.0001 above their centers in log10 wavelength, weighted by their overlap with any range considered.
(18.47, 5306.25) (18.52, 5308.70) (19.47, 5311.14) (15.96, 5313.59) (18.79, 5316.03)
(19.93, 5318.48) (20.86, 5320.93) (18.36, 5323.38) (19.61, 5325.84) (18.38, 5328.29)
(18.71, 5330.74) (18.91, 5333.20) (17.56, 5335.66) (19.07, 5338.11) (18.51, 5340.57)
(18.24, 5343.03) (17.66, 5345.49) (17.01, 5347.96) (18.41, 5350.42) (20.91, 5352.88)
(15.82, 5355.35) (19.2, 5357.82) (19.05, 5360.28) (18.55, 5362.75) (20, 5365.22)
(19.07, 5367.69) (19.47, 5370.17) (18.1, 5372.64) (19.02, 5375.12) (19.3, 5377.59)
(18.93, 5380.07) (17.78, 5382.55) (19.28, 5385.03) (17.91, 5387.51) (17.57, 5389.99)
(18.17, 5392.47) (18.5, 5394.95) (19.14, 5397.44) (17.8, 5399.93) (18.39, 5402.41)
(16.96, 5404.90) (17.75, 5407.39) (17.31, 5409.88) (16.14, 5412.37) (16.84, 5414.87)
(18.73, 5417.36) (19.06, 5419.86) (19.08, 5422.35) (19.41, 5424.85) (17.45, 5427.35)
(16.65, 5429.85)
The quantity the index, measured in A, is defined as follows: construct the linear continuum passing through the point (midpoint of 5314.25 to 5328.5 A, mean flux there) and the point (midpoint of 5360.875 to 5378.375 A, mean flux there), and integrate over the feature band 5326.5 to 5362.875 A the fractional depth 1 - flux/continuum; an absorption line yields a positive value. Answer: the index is 1.4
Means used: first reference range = 19.3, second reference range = 19.1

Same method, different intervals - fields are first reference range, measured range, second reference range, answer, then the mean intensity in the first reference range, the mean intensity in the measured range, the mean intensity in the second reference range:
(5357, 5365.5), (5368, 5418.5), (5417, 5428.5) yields 2.0 A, 19.1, 18.2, 18.8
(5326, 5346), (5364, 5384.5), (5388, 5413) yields -1.0 A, 18.5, 19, 17.8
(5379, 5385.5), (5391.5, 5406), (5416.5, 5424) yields 0.5 A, 18.6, 18.2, 19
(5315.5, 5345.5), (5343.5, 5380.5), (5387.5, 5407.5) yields -0.4 A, 18.9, 18.7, 18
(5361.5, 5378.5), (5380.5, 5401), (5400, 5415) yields -0.2 A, 19.1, 18.3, 17.3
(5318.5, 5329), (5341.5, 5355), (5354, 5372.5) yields 0.5 A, 19.4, 18.3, 18.7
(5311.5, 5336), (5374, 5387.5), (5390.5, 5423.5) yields -0.4 A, 18.8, 18.8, 18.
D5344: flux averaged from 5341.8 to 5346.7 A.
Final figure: 18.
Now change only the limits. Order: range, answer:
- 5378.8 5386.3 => 18.7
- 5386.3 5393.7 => 17.9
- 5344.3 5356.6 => 18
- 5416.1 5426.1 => 19.1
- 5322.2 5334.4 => 18.8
